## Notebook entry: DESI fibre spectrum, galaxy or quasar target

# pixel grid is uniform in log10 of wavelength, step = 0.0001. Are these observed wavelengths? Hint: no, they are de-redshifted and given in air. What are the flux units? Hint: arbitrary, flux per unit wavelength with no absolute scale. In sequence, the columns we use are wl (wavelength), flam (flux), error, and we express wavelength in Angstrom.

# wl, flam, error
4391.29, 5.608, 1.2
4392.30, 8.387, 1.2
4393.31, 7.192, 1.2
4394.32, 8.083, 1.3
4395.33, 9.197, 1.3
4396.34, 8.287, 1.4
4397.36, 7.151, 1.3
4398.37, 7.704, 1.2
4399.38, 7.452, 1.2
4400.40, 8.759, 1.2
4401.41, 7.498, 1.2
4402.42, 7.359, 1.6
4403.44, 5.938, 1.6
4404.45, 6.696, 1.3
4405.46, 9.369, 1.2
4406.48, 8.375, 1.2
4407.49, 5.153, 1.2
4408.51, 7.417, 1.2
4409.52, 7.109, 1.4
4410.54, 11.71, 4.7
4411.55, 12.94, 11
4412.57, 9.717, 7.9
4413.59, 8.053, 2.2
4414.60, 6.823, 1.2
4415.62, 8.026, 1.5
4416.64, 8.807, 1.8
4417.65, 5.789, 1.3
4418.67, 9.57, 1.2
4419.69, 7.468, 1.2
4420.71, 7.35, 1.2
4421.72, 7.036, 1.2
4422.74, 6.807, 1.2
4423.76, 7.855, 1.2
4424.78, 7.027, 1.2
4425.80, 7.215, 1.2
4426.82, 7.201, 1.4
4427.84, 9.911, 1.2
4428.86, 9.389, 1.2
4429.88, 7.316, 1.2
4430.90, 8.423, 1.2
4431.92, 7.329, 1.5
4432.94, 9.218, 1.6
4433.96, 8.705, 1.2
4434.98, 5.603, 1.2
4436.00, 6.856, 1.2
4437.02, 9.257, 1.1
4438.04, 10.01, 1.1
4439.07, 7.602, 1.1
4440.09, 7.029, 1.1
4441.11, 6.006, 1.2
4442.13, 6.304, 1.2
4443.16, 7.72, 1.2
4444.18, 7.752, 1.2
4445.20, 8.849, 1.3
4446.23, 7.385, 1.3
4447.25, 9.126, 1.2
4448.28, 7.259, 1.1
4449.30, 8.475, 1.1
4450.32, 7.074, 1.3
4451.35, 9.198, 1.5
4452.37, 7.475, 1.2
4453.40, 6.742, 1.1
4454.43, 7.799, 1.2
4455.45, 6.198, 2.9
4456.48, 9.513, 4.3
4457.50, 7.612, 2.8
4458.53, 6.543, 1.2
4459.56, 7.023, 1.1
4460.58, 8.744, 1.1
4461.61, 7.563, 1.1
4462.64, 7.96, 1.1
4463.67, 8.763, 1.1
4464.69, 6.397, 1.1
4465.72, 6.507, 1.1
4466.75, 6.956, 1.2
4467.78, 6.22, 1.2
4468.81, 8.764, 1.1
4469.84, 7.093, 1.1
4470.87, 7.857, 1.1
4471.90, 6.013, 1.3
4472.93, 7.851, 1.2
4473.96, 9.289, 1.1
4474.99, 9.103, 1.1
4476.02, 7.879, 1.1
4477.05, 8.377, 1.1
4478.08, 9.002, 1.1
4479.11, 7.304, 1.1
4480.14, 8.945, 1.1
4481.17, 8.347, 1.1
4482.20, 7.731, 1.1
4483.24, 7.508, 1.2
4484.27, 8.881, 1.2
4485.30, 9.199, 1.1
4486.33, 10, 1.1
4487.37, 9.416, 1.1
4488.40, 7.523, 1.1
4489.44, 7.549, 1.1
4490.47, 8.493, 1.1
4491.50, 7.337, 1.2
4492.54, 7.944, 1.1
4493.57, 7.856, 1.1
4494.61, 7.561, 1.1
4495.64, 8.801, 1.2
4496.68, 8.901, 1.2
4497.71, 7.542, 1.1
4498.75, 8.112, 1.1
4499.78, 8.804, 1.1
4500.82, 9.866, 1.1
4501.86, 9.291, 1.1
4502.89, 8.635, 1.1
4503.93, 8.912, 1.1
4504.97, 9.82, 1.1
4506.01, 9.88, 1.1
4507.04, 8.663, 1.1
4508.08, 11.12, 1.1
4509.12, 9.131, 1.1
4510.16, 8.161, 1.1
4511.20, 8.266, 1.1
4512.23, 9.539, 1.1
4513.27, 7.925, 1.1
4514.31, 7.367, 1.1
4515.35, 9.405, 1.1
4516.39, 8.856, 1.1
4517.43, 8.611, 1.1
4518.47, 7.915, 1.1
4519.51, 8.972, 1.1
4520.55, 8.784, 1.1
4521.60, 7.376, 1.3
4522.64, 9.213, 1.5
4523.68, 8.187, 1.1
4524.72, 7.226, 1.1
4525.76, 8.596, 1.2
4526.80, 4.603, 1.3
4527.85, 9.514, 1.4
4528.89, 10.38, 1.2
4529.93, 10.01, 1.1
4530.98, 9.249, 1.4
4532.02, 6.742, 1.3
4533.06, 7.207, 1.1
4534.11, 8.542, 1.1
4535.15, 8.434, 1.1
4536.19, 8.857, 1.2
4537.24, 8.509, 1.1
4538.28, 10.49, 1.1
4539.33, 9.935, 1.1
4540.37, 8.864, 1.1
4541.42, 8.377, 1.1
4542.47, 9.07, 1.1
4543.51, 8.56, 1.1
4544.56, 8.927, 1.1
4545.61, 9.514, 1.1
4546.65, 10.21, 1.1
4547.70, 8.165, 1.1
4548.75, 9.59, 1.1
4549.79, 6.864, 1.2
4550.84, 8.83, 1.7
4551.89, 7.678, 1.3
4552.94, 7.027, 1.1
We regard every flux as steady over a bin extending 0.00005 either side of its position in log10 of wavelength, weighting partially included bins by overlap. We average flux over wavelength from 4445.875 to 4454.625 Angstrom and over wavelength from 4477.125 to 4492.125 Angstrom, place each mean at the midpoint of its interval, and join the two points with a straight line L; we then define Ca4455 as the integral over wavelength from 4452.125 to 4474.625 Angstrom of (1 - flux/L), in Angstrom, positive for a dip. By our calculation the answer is 1.5 Angstrom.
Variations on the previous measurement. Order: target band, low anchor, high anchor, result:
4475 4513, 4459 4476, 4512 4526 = -2.80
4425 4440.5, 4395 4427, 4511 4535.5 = -0.13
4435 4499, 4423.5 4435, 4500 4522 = 4.10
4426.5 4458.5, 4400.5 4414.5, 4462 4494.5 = 0.99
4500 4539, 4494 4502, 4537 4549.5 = 0.55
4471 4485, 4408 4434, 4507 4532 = 0.43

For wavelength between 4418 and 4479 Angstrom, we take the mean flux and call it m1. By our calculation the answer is 7.76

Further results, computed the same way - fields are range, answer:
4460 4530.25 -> 8.35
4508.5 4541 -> 8.55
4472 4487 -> 8.47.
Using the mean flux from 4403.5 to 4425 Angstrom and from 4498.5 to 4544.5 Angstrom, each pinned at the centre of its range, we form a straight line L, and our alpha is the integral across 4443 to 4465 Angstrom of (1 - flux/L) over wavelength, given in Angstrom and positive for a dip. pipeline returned 1.3 Angstrom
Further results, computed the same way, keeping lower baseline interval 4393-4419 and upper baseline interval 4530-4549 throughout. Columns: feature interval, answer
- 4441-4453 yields 0.80 Angstrom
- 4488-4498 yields 0.73 Angstrom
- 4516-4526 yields 0.45 Angstrom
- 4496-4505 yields -0.20 Angstrom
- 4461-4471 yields 1.22 Angstrom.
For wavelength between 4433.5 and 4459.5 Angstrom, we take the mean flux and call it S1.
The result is 7.67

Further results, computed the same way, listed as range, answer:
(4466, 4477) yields 7.7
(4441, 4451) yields 7.68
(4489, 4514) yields 8.67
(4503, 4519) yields 8.9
